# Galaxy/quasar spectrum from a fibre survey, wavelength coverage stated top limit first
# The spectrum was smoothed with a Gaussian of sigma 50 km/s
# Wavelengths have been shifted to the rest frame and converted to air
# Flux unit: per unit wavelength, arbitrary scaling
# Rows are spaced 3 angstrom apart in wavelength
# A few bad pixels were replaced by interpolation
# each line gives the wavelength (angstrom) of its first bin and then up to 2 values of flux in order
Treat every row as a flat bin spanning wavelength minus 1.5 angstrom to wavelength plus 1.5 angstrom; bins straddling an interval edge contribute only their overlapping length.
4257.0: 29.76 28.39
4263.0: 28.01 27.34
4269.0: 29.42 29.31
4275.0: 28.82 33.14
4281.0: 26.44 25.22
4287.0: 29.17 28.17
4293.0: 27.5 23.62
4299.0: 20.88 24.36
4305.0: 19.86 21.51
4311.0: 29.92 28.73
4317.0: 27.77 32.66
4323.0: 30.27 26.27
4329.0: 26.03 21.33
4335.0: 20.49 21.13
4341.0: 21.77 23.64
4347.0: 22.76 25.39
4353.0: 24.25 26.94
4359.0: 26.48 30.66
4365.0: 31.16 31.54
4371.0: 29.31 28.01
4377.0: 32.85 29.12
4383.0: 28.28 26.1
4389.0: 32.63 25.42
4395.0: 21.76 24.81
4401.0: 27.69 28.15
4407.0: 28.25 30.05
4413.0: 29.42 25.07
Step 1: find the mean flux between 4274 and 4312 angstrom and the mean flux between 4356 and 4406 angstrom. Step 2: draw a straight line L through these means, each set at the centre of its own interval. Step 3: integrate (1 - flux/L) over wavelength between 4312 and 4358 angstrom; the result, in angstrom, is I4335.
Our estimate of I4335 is 2.89 angstrom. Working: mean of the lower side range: 26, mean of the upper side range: 28.3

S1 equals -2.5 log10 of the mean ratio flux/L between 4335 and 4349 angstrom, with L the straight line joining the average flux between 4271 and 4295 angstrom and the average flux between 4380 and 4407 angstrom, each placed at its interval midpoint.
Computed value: 0.24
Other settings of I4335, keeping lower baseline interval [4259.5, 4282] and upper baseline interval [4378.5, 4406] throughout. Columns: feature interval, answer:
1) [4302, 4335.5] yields 2.6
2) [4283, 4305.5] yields 2.8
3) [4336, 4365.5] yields 2.8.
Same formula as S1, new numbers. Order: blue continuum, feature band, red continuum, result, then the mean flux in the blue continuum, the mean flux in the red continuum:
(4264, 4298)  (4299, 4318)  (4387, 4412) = 0.12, 27.9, 27.4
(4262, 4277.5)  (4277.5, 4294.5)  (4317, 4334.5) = 0.01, 28.9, 27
